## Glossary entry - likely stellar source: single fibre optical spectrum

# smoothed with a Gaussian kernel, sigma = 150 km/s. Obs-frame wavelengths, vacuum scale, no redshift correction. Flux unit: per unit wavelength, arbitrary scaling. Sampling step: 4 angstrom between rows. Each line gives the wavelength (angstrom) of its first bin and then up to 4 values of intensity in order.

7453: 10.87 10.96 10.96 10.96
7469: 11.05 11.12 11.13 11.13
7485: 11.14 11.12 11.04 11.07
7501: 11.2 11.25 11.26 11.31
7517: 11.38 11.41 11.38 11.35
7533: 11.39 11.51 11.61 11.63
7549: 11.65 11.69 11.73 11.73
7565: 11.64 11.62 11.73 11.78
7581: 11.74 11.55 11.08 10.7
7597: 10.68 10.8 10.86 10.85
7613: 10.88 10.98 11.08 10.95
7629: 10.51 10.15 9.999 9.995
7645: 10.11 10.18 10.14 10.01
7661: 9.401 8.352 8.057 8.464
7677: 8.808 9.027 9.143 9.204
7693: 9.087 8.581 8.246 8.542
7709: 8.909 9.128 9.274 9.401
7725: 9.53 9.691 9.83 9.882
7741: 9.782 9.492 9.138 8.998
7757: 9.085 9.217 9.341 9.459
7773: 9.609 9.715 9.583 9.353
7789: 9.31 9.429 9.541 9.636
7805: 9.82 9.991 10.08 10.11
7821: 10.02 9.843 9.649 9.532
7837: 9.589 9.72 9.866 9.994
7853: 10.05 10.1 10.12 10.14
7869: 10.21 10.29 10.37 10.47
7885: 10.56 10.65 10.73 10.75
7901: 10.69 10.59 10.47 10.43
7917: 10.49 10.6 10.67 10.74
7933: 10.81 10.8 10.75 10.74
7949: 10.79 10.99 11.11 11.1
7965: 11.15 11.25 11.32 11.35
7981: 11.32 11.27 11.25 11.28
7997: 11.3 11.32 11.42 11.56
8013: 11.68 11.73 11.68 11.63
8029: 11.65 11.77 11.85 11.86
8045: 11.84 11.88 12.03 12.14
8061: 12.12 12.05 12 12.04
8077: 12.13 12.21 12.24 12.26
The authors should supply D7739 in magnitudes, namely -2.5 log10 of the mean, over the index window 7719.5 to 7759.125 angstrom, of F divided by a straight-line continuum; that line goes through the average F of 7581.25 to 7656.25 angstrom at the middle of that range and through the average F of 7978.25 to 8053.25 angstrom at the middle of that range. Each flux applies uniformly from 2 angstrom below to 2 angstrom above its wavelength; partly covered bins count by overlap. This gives 0.15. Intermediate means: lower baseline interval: 10.7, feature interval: 9.48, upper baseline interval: 11.6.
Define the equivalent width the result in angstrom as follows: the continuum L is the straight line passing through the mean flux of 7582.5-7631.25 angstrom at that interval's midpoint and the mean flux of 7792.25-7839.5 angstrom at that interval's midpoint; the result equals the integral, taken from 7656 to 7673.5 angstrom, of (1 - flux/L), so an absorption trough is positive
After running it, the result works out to 2.9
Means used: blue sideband 10.9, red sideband 9.78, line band 8.82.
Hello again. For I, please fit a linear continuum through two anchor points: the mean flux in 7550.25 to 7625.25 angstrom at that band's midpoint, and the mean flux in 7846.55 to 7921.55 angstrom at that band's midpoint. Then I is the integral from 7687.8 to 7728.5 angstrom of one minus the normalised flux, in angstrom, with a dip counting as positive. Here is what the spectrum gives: 7.1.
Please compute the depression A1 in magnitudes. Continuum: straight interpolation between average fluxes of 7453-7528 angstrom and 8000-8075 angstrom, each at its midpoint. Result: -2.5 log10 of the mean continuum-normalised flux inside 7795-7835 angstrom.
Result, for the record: 0.175 mag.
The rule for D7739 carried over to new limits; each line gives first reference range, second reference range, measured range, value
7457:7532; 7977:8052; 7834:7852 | 0.17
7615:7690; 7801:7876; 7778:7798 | 0.05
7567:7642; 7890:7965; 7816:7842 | 0.11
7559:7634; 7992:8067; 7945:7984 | 0.05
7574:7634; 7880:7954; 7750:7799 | 0.15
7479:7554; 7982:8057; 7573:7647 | 0.05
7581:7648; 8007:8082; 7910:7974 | 0.07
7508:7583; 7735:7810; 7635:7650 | 0.06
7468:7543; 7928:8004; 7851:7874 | 0.10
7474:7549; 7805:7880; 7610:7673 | 0.08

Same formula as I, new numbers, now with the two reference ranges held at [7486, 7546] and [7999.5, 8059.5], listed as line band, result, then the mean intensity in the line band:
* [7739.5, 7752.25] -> 2.3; 9.41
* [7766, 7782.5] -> 2.8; 9.58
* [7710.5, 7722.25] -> 2.3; 9.24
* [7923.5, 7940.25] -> 1.3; 10.8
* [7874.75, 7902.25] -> 2.4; 10.6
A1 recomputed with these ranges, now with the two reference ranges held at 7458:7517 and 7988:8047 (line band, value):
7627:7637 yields 0.100 mag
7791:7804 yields 0.192 mag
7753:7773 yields 0.221 mag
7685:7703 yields 0.270 mag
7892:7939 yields 0.084 mag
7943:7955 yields 0.067 mag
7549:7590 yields -0.042 mag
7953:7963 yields 0.044 mag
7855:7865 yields 0.135 mag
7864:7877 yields 0.122 mag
